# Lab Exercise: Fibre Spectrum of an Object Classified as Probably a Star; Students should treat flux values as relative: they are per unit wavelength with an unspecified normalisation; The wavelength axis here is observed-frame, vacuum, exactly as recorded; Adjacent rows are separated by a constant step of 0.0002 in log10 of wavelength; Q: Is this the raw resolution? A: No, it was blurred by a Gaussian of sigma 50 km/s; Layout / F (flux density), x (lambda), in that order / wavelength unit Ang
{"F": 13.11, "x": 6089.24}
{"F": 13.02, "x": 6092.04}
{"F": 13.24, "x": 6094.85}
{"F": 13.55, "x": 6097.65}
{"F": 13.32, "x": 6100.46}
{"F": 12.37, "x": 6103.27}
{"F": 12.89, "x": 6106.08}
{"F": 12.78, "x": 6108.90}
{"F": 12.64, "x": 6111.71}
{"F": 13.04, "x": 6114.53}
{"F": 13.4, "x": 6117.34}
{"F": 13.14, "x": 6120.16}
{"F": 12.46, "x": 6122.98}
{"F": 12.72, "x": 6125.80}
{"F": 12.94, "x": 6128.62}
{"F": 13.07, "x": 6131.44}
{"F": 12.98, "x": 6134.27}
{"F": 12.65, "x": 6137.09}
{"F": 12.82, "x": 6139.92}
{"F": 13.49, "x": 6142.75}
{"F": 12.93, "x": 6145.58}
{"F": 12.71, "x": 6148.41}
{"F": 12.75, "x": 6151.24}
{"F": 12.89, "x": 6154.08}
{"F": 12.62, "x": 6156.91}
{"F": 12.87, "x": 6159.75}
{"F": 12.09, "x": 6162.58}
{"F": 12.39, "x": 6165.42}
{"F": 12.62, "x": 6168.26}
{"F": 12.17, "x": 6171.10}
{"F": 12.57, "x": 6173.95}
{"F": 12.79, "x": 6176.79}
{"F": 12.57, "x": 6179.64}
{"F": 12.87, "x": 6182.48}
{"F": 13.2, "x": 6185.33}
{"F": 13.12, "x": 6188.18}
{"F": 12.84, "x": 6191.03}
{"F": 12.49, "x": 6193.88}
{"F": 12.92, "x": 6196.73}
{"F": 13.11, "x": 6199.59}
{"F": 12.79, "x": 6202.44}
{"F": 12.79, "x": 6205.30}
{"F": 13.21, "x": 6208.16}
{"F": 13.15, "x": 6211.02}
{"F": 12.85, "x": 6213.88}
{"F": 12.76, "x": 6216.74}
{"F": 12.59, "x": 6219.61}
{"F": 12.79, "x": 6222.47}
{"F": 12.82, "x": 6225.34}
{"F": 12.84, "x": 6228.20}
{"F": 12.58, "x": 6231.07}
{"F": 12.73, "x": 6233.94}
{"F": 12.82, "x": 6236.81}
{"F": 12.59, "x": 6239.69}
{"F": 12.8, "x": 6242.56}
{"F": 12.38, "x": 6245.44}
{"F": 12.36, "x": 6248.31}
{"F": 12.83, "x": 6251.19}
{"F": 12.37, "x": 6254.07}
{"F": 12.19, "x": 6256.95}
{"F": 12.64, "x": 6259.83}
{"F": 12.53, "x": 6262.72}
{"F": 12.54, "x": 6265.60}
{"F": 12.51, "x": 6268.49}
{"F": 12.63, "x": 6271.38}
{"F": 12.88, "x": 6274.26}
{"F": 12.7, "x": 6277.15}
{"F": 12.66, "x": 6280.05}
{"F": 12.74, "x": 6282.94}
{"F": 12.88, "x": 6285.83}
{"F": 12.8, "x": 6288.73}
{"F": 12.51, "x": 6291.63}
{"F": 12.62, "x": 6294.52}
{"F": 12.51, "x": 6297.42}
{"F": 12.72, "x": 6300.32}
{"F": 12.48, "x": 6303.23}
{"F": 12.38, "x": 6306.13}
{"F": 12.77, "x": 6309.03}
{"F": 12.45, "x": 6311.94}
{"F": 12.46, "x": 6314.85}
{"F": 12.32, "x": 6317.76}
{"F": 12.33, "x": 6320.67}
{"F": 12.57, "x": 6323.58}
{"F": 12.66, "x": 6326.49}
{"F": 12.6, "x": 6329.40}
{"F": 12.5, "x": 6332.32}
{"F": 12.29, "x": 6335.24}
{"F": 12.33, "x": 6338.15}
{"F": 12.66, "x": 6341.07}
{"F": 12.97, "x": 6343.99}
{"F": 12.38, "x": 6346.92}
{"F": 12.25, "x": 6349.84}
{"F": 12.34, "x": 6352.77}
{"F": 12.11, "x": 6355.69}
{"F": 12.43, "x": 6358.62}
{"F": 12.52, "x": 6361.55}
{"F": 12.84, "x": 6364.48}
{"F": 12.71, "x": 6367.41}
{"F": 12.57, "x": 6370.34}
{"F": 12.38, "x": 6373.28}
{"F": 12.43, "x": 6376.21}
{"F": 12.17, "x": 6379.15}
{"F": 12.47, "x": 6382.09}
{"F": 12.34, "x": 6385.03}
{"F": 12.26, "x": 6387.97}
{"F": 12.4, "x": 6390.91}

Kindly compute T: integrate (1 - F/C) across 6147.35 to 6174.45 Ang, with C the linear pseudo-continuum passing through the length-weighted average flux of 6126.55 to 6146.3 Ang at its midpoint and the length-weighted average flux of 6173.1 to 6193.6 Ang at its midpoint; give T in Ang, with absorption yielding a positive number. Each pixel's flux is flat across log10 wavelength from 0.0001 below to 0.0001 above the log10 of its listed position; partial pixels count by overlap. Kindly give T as 0.7 Ang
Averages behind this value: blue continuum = 13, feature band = 12.6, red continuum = 12.8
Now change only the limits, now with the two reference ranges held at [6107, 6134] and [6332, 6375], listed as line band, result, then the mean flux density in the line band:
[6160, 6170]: 0.3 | 12.4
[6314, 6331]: 0.1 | 12.5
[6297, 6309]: 0.0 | 12.6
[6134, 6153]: 0.0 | 12.9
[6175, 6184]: 0.0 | 12.7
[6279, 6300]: -0.1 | 12.7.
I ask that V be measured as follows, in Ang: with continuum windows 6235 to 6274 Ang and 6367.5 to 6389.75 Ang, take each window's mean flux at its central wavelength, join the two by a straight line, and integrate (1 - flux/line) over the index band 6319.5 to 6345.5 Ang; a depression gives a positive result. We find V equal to -0.2 Ang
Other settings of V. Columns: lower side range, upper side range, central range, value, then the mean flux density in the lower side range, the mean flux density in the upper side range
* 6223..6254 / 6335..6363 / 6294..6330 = 0.0 Ang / 12.7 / 12.4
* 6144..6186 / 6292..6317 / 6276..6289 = -0.2 Ang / 12.7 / 12.5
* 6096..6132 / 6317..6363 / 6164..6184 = 0.4 Ang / 12.9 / 12.5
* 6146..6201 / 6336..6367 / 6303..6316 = 0.0 Ang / 12.7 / 12.5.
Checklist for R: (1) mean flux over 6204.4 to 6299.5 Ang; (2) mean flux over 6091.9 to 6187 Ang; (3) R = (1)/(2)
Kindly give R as 1.0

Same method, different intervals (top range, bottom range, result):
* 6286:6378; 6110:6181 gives 0.98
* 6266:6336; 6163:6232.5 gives 0.98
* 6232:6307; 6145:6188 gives 0.99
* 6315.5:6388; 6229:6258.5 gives 0.99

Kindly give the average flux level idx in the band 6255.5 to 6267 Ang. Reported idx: 12.5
